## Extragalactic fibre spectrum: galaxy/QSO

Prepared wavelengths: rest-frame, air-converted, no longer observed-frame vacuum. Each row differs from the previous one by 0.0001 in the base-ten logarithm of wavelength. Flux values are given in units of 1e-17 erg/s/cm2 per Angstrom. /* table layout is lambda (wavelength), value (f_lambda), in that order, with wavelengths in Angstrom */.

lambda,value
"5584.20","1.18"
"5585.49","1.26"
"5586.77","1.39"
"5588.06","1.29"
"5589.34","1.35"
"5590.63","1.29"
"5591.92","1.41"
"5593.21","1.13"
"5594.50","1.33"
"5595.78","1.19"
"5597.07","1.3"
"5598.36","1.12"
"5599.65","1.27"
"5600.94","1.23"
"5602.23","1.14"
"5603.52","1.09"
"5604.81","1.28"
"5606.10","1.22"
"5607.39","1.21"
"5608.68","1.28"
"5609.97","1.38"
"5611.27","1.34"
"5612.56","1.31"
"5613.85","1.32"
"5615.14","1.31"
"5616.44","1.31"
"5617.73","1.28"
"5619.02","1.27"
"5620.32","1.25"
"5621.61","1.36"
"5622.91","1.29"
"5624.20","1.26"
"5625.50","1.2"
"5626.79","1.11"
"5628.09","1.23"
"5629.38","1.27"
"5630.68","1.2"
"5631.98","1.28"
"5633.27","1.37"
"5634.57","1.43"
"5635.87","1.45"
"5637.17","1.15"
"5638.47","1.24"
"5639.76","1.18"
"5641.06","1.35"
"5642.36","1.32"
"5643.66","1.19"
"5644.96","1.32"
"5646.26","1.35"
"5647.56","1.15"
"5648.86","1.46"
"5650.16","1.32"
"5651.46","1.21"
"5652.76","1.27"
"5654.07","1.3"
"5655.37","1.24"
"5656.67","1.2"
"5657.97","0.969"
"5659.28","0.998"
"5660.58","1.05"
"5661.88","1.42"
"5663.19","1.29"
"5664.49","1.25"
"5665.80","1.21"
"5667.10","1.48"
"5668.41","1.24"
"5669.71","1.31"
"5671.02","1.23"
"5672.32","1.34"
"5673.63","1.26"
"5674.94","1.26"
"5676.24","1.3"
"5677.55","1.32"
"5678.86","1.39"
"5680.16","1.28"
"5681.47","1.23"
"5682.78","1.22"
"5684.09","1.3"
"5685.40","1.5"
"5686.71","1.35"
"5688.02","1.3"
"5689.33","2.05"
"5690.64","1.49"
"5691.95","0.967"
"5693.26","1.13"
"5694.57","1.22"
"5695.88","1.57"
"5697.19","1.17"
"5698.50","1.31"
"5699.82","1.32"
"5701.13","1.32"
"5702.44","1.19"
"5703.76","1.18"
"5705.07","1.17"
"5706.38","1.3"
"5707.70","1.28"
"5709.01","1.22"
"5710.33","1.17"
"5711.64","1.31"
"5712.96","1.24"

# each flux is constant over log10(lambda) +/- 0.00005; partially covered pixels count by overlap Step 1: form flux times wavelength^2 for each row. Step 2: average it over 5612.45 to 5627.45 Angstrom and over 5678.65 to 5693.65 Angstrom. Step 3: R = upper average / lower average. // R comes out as 1.1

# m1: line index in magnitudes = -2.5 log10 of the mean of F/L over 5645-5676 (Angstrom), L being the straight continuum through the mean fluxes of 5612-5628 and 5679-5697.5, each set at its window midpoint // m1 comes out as 0.05 mag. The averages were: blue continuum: 1.27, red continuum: 1.35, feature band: 1.25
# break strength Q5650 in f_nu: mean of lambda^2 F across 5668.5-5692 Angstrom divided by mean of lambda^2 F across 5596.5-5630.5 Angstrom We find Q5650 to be 1.10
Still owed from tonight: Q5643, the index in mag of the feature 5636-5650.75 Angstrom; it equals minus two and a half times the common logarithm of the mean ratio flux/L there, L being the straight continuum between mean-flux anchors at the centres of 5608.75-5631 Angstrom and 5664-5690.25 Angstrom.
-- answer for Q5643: 0.019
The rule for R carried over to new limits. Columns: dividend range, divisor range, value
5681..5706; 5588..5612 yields 1.08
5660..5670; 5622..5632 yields 1.06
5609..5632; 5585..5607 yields 1.03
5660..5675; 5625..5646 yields 1.02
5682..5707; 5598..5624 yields 1.07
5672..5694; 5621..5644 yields 1.07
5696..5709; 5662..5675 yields 0.99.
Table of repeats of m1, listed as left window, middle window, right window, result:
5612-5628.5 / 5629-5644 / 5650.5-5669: -0.031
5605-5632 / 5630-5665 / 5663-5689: 0.029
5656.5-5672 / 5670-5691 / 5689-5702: -0.064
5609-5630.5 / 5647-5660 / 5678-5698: 0.086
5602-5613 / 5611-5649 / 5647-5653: -0.010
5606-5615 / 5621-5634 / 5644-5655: 0.033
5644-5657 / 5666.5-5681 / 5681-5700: 0.007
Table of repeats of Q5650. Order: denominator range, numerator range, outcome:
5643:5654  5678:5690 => 1.10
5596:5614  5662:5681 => 1.07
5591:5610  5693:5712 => 1.06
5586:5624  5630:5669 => 1.01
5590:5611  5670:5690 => 1.12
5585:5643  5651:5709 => 1.03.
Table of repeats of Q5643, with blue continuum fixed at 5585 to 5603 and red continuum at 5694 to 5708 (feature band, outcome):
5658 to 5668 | 0.04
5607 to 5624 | -0.03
